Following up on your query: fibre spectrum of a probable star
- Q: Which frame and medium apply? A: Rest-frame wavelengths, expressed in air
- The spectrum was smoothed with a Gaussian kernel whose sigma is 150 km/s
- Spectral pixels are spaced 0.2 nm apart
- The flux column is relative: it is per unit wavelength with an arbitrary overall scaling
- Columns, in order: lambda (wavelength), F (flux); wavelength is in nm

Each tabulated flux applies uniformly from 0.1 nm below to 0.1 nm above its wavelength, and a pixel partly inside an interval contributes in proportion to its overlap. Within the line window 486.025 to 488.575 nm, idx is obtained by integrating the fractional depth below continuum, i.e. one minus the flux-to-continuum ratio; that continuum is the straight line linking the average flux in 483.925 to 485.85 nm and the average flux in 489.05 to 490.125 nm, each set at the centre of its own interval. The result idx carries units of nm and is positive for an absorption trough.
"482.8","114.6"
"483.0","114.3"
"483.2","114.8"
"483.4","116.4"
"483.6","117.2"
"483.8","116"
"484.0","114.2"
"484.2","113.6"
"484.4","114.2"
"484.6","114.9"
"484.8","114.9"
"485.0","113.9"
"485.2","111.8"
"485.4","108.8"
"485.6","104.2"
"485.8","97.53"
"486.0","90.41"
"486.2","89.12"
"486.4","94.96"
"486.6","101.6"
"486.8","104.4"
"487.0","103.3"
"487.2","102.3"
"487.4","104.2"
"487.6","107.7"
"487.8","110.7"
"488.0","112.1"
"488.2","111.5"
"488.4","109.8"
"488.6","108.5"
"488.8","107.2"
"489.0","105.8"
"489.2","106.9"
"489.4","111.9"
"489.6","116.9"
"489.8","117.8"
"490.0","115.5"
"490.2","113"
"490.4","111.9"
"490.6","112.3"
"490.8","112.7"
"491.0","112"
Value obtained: 0.19 nm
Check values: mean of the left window 111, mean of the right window 113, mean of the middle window 104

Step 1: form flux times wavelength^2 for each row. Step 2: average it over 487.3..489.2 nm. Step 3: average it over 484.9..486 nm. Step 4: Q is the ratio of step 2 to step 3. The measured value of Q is 1.04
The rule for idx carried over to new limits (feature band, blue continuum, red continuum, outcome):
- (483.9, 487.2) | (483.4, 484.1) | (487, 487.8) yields 0.15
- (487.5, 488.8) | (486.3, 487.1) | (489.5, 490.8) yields -0.04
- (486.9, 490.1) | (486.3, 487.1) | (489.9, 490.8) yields -0.07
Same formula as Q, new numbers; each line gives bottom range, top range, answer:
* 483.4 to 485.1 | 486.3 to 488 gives 0.92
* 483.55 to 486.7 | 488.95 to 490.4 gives 1.07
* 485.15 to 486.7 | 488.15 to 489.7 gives 1.12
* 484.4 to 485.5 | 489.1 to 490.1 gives 1.03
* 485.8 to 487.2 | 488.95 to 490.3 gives 1.17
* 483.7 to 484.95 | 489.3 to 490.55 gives 1.02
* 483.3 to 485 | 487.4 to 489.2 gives 0.96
